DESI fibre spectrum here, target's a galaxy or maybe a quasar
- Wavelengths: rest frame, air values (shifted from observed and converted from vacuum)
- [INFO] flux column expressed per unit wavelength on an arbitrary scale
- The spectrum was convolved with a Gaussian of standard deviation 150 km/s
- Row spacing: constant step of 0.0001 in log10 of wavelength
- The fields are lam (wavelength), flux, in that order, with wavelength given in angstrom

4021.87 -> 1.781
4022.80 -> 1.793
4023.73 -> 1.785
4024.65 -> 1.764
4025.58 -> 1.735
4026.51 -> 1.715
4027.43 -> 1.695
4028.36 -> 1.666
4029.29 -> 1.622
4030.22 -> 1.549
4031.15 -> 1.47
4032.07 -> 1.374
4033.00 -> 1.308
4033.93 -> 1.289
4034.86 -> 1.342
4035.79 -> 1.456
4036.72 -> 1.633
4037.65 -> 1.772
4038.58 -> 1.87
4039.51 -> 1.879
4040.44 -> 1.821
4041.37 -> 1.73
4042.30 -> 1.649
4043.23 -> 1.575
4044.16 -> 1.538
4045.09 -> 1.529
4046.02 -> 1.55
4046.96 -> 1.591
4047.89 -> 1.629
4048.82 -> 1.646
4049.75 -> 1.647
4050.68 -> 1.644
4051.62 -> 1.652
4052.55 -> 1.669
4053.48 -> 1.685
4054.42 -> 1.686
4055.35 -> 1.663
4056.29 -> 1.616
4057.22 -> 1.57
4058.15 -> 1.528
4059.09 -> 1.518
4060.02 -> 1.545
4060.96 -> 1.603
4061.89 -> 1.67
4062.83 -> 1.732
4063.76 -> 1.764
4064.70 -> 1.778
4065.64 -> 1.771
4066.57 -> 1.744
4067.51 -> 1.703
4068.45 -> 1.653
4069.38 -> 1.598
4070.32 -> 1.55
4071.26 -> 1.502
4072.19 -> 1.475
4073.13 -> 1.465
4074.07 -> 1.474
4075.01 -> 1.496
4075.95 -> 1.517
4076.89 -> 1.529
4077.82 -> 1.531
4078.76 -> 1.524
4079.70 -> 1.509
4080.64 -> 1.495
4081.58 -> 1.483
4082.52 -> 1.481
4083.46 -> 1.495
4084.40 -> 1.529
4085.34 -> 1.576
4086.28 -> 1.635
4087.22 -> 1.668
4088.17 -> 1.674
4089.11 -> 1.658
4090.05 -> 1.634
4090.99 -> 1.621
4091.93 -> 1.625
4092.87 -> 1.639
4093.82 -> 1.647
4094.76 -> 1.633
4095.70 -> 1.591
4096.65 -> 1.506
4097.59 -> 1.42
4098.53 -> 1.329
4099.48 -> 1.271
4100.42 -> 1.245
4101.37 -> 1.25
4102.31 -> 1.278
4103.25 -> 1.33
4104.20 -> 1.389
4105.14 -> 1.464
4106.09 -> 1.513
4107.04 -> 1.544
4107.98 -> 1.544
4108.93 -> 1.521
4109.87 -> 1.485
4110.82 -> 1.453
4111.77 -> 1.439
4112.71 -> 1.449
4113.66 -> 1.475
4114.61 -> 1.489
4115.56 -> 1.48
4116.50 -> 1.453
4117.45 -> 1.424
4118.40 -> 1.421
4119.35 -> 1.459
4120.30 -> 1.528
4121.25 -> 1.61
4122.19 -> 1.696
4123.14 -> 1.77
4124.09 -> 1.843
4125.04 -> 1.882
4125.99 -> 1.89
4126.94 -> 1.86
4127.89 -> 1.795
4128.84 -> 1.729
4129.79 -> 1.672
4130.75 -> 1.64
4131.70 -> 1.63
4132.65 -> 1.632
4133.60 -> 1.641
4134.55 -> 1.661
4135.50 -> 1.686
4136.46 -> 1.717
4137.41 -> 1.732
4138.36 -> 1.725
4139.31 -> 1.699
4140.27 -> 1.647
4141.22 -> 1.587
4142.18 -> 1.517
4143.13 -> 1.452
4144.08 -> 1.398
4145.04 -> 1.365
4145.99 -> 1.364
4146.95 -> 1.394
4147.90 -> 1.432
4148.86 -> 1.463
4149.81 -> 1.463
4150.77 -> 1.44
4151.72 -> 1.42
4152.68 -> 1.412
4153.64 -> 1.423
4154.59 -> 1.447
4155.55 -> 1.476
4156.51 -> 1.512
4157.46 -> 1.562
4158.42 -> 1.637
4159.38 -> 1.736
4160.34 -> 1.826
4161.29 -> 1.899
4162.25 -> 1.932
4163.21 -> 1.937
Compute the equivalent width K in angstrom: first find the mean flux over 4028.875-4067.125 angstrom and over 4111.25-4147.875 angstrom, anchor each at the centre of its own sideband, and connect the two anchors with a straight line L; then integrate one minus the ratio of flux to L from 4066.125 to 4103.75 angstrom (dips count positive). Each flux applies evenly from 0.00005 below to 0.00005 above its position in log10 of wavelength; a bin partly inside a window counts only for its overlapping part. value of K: 2.0 angstrom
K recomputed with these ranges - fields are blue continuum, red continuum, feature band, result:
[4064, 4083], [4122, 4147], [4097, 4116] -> 2.31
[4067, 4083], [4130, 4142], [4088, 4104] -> 0.89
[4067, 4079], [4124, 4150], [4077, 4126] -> 1.62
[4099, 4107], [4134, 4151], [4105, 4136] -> -3.52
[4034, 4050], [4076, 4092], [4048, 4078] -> -0.29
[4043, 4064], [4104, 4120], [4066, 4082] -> 0.23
